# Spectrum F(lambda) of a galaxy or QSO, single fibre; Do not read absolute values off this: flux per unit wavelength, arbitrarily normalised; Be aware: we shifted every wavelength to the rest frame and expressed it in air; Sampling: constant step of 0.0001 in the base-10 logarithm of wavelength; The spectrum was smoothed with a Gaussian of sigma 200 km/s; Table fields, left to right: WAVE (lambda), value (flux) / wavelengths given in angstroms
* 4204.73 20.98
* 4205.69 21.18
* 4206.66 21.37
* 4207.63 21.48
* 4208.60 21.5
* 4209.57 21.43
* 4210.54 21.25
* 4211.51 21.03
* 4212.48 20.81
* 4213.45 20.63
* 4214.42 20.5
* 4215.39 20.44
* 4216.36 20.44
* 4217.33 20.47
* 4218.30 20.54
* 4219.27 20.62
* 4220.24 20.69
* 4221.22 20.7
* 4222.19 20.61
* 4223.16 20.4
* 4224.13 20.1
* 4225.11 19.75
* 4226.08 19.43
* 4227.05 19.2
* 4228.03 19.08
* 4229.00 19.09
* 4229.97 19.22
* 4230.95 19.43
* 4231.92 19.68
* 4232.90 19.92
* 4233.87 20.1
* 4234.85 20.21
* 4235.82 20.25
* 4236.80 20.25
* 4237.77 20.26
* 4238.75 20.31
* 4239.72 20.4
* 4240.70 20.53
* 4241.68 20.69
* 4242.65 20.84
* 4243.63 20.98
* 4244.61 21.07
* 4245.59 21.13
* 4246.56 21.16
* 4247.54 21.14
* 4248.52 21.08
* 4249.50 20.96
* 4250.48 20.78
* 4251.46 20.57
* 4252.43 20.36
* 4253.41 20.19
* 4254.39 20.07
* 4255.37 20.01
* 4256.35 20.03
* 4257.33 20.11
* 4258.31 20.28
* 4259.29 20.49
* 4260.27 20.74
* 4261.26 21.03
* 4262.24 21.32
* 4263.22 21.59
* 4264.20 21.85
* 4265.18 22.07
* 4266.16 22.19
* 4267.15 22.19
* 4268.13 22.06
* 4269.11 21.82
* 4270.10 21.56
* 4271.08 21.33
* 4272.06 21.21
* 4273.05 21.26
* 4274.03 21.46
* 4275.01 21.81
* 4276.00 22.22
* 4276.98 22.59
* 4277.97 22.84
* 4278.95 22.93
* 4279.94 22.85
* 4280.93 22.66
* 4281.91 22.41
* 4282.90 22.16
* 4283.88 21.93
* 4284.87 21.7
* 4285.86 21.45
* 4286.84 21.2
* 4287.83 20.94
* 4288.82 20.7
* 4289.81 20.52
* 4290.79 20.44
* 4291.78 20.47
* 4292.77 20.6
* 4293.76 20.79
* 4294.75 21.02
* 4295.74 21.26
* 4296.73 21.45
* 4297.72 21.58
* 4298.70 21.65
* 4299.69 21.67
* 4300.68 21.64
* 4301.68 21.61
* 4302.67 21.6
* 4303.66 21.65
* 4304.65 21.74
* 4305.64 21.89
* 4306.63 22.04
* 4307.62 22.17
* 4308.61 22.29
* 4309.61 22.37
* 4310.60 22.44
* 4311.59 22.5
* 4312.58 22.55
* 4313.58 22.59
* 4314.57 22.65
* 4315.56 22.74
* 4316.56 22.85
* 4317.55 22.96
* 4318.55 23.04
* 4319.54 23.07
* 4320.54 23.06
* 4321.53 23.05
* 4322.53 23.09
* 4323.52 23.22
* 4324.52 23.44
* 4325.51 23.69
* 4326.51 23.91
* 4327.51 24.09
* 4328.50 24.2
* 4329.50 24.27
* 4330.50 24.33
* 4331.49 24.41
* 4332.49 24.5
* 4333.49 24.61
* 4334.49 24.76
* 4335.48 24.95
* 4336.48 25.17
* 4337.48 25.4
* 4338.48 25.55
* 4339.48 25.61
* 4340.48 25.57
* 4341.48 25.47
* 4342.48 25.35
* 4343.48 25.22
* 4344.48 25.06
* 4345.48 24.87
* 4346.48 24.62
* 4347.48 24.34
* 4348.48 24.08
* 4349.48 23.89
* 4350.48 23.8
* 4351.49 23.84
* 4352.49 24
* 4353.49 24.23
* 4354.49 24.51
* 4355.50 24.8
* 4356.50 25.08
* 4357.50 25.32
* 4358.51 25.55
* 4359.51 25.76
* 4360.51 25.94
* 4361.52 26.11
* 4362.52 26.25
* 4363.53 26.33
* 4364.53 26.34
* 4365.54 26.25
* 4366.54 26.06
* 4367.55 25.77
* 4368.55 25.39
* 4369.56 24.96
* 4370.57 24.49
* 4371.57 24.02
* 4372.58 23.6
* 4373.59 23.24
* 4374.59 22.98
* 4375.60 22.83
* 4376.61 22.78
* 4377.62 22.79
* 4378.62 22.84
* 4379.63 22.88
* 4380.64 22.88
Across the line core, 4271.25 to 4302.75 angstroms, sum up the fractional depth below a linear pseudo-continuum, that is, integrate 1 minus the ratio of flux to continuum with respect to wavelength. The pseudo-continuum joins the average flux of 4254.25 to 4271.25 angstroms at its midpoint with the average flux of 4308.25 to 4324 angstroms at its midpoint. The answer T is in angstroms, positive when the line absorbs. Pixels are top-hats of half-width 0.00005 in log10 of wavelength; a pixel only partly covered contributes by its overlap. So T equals 0.45 angstroms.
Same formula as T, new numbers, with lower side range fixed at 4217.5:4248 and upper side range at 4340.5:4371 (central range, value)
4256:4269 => 0.1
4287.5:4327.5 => 1.9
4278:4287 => 0.0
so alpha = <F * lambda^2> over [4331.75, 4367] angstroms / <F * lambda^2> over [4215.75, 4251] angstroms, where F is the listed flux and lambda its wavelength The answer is 1.3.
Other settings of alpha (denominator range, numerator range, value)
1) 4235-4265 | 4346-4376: 1.26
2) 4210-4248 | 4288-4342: 1.17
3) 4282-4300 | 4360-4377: 1.22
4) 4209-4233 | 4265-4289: 1.11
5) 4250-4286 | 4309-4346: 1.15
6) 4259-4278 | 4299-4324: 1.06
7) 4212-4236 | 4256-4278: 1.09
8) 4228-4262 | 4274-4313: 1.09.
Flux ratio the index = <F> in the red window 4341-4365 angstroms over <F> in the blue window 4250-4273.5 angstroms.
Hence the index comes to 1.19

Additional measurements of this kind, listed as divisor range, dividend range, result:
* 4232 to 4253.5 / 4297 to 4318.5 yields 1.08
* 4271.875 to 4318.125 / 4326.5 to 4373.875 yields 1.14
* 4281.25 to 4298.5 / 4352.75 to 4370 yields 1.20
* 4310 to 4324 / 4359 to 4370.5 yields 1.13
